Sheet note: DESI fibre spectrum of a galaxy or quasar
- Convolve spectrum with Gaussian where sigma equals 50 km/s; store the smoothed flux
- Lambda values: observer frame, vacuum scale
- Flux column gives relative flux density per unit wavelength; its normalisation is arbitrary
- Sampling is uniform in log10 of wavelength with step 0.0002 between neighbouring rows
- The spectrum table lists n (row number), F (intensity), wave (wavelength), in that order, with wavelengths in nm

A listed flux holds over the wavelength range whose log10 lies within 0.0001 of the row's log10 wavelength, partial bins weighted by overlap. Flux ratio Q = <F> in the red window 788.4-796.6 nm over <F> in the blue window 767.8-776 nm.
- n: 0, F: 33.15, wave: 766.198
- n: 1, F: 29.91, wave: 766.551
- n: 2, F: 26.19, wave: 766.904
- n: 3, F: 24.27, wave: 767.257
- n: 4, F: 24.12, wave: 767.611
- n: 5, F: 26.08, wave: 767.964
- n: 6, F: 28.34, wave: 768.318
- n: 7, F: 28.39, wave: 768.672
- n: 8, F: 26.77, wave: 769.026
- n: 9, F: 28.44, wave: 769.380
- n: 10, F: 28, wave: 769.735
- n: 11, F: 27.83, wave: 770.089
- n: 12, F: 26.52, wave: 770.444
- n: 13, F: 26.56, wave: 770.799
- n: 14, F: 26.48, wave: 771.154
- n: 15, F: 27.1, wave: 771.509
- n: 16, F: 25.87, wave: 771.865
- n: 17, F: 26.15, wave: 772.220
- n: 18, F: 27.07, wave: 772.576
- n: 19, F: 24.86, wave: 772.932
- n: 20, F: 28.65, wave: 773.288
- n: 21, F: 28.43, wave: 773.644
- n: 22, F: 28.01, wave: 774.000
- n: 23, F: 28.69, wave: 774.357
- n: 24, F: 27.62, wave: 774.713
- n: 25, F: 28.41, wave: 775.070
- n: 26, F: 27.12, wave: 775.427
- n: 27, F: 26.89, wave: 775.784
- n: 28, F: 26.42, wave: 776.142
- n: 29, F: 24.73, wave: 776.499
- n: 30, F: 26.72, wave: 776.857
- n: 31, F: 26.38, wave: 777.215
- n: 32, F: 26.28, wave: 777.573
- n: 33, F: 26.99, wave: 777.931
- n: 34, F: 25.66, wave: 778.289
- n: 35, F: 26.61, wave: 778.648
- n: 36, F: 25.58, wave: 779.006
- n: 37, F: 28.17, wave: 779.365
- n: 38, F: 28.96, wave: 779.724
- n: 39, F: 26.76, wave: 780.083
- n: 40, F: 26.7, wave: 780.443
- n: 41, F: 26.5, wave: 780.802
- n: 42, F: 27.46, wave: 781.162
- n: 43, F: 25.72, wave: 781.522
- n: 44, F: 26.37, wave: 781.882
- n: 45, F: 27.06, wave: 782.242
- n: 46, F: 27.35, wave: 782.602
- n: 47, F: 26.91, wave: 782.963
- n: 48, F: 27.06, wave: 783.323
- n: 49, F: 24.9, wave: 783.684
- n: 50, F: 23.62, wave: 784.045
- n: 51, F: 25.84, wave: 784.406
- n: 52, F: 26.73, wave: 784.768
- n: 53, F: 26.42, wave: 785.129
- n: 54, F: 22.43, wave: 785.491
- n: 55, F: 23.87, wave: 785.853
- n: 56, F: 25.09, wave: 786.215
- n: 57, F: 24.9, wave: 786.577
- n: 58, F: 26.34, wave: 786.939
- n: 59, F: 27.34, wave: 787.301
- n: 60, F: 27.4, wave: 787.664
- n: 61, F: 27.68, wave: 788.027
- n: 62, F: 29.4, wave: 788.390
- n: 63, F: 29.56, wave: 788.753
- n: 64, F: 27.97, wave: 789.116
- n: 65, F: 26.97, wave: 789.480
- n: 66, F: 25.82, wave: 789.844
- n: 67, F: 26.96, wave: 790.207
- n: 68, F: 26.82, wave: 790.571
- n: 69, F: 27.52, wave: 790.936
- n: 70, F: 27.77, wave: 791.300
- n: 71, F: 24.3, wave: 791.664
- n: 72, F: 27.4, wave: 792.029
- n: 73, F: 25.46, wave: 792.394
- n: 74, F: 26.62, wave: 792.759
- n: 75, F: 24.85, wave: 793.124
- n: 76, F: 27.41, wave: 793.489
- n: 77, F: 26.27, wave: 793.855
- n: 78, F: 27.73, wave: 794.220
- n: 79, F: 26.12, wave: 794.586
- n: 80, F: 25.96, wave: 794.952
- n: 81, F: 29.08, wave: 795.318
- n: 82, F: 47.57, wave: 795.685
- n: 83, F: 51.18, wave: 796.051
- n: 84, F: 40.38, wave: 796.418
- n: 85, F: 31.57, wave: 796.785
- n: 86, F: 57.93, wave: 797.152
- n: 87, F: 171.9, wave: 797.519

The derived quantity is 1.1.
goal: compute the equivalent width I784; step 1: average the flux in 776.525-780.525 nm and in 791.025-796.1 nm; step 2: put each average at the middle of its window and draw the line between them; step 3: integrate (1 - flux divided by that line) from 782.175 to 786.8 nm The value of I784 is 0.37 nm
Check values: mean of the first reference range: 26.7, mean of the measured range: 25.5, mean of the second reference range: 29.2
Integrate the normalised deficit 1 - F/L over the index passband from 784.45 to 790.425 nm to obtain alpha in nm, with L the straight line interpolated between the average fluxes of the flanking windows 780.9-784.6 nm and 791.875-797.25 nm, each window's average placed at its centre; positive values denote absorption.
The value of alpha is 0.467 nm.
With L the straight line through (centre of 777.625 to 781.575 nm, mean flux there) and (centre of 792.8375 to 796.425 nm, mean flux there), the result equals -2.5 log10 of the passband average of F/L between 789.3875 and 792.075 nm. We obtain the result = 0.16 mag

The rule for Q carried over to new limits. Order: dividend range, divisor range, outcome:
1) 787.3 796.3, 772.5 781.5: 1.07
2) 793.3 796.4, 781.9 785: 1.26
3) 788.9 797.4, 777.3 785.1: 1.20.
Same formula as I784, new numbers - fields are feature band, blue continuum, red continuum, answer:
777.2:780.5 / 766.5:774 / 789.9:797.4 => 0.25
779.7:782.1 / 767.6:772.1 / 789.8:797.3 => 0.18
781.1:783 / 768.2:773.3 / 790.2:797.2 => 0.15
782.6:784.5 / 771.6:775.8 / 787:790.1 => 0.12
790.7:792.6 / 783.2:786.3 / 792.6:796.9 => 0.22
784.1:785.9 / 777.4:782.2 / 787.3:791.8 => 0.14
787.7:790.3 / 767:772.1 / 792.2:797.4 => 0.43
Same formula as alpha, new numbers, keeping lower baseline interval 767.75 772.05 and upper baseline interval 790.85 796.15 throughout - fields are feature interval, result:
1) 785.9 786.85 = 0.124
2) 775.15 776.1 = 0.022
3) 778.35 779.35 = 0.058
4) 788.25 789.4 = 0.007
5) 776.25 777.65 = 0.091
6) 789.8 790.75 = 0.080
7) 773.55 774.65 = -0.029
